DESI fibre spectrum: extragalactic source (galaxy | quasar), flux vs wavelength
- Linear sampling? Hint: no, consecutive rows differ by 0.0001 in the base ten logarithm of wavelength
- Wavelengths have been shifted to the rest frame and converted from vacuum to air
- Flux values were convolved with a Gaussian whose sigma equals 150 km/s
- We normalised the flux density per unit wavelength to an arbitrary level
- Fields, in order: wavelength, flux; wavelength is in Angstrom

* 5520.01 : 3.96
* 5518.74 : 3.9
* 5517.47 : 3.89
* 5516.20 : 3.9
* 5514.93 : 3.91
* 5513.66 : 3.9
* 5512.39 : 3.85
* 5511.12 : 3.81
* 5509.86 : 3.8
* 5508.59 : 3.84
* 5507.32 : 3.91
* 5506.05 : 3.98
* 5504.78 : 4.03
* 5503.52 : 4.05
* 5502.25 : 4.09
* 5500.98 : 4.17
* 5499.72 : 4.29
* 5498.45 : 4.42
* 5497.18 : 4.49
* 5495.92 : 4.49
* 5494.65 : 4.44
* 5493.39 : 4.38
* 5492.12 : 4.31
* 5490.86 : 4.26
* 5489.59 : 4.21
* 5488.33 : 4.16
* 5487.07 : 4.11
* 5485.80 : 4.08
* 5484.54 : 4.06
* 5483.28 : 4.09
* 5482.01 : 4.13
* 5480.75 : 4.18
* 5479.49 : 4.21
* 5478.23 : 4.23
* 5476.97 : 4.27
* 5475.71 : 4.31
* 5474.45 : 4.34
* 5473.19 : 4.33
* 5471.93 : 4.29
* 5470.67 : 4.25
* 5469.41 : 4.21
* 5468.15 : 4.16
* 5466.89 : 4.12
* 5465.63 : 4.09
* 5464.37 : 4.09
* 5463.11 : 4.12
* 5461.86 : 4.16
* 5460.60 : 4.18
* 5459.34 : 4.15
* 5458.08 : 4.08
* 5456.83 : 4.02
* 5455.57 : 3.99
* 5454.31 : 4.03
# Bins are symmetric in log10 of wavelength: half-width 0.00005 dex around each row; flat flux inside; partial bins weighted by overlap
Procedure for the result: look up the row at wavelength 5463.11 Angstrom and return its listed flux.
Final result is 4.12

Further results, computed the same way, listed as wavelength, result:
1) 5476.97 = 4.27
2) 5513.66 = 3.9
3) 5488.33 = 4.16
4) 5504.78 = 4.03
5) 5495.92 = 4.49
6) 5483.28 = 4.09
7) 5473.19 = 4.33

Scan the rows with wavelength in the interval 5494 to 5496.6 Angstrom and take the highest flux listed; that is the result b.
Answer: 4.49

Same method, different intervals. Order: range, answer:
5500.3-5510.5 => 4.17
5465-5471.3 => 4.25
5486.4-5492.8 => 4.31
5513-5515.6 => 3.91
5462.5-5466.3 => 4.12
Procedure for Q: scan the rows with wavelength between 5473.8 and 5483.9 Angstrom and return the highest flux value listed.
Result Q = 4.34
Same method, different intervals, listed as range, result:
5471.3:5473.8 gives 4.33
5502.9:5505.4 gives 4.05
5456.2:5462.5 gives 4.18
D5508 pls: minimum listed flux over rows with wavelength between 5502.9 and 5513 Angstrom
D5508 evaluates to 3.8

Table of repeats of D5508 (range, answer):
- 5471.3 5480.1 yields 4.21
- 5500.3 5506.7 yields 3.98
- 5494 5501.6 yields 4.17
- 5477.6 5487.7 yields 4.06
